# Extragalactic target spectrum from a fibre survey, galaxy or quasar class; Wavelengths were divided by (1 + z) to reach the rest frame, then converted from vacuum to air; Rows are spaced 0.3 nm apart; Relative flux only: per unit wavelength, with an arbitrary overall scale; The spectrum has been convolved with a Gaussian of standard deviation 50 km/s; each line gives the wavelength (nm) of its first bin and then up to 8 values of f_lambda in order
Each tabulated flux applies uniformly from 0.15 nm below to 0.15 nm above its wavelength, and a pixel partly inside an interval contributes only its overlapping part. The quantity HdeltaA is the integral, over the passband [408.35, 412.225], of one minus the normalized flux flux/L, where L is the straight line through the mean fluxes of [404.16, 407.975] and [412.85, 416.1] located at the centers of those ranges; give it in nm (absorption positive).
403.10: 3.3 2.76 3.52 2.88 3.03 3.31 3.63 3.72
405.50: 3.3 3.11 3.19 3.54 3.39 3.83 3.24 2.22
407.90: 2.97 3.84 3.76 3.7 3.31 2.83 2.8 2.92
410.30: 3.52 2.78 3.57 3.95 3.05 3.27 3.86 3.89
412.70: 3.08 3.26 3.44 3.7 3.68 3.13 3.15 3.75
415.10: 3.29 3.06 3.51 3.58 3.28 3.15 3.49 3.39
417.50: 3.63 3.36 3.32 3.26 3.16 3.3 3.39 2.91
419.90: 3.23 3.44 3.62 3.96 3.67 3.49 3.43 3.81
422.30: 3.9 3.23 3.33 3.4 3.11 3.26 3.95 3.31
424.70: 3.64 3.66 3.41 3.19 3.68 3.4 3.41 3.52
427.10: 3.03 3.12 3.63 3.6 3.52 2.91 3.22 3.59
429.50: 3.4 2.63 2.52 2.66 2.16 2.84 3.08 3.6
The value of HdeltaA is 0.02 nm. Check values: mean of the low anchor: 3.27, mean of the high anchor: 3.41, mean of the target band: 3.33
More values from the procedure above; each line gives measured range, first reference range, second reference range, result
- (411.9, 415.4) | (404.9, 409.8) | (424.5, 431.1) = -0.182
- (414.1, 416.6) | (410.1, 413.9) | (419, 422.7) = 0.096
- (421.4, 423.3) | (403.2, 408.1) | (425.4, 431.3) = -0.202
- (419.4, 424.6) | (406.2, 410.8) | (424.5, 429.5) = -0.171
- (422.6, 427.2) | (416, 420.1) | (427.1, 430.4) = -0.273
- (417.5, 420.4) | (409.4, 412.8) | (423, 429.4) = 0.065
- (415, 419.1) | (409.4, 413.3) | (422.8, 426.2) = 0.036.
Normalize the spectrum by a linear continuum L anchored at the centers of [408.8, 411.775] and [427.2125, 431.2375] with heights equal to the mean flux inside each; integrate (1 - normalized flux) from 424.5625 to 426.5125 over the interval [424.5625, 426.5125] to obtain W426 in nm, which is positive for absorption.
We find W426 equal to -0.25 nm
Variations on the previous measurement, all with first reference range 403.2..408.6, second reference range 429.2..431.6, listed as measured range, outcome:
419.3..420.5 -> -0.09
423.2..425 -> -0.30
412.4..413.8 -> -0.12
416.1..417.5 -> -0.12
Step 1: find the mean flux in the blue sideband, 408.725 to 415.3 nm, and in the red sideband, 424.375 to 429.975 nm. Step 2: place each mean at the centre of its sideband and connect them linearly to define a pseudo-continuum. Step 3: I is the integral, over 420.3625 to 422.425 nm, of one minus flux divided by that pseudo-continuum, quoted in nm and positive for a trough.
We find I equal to -0.208 nm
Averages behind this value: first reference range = 3.35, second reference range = 3.36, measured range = 3.7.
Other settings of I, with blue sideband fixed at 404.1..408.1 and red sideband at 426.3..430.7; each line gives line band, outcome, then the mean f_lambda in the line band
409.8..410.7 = 0.049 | 3.07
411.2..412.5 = -0.124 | 3.55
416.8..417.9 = -0.087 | 3.47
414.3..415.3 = -0.043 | 3.37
